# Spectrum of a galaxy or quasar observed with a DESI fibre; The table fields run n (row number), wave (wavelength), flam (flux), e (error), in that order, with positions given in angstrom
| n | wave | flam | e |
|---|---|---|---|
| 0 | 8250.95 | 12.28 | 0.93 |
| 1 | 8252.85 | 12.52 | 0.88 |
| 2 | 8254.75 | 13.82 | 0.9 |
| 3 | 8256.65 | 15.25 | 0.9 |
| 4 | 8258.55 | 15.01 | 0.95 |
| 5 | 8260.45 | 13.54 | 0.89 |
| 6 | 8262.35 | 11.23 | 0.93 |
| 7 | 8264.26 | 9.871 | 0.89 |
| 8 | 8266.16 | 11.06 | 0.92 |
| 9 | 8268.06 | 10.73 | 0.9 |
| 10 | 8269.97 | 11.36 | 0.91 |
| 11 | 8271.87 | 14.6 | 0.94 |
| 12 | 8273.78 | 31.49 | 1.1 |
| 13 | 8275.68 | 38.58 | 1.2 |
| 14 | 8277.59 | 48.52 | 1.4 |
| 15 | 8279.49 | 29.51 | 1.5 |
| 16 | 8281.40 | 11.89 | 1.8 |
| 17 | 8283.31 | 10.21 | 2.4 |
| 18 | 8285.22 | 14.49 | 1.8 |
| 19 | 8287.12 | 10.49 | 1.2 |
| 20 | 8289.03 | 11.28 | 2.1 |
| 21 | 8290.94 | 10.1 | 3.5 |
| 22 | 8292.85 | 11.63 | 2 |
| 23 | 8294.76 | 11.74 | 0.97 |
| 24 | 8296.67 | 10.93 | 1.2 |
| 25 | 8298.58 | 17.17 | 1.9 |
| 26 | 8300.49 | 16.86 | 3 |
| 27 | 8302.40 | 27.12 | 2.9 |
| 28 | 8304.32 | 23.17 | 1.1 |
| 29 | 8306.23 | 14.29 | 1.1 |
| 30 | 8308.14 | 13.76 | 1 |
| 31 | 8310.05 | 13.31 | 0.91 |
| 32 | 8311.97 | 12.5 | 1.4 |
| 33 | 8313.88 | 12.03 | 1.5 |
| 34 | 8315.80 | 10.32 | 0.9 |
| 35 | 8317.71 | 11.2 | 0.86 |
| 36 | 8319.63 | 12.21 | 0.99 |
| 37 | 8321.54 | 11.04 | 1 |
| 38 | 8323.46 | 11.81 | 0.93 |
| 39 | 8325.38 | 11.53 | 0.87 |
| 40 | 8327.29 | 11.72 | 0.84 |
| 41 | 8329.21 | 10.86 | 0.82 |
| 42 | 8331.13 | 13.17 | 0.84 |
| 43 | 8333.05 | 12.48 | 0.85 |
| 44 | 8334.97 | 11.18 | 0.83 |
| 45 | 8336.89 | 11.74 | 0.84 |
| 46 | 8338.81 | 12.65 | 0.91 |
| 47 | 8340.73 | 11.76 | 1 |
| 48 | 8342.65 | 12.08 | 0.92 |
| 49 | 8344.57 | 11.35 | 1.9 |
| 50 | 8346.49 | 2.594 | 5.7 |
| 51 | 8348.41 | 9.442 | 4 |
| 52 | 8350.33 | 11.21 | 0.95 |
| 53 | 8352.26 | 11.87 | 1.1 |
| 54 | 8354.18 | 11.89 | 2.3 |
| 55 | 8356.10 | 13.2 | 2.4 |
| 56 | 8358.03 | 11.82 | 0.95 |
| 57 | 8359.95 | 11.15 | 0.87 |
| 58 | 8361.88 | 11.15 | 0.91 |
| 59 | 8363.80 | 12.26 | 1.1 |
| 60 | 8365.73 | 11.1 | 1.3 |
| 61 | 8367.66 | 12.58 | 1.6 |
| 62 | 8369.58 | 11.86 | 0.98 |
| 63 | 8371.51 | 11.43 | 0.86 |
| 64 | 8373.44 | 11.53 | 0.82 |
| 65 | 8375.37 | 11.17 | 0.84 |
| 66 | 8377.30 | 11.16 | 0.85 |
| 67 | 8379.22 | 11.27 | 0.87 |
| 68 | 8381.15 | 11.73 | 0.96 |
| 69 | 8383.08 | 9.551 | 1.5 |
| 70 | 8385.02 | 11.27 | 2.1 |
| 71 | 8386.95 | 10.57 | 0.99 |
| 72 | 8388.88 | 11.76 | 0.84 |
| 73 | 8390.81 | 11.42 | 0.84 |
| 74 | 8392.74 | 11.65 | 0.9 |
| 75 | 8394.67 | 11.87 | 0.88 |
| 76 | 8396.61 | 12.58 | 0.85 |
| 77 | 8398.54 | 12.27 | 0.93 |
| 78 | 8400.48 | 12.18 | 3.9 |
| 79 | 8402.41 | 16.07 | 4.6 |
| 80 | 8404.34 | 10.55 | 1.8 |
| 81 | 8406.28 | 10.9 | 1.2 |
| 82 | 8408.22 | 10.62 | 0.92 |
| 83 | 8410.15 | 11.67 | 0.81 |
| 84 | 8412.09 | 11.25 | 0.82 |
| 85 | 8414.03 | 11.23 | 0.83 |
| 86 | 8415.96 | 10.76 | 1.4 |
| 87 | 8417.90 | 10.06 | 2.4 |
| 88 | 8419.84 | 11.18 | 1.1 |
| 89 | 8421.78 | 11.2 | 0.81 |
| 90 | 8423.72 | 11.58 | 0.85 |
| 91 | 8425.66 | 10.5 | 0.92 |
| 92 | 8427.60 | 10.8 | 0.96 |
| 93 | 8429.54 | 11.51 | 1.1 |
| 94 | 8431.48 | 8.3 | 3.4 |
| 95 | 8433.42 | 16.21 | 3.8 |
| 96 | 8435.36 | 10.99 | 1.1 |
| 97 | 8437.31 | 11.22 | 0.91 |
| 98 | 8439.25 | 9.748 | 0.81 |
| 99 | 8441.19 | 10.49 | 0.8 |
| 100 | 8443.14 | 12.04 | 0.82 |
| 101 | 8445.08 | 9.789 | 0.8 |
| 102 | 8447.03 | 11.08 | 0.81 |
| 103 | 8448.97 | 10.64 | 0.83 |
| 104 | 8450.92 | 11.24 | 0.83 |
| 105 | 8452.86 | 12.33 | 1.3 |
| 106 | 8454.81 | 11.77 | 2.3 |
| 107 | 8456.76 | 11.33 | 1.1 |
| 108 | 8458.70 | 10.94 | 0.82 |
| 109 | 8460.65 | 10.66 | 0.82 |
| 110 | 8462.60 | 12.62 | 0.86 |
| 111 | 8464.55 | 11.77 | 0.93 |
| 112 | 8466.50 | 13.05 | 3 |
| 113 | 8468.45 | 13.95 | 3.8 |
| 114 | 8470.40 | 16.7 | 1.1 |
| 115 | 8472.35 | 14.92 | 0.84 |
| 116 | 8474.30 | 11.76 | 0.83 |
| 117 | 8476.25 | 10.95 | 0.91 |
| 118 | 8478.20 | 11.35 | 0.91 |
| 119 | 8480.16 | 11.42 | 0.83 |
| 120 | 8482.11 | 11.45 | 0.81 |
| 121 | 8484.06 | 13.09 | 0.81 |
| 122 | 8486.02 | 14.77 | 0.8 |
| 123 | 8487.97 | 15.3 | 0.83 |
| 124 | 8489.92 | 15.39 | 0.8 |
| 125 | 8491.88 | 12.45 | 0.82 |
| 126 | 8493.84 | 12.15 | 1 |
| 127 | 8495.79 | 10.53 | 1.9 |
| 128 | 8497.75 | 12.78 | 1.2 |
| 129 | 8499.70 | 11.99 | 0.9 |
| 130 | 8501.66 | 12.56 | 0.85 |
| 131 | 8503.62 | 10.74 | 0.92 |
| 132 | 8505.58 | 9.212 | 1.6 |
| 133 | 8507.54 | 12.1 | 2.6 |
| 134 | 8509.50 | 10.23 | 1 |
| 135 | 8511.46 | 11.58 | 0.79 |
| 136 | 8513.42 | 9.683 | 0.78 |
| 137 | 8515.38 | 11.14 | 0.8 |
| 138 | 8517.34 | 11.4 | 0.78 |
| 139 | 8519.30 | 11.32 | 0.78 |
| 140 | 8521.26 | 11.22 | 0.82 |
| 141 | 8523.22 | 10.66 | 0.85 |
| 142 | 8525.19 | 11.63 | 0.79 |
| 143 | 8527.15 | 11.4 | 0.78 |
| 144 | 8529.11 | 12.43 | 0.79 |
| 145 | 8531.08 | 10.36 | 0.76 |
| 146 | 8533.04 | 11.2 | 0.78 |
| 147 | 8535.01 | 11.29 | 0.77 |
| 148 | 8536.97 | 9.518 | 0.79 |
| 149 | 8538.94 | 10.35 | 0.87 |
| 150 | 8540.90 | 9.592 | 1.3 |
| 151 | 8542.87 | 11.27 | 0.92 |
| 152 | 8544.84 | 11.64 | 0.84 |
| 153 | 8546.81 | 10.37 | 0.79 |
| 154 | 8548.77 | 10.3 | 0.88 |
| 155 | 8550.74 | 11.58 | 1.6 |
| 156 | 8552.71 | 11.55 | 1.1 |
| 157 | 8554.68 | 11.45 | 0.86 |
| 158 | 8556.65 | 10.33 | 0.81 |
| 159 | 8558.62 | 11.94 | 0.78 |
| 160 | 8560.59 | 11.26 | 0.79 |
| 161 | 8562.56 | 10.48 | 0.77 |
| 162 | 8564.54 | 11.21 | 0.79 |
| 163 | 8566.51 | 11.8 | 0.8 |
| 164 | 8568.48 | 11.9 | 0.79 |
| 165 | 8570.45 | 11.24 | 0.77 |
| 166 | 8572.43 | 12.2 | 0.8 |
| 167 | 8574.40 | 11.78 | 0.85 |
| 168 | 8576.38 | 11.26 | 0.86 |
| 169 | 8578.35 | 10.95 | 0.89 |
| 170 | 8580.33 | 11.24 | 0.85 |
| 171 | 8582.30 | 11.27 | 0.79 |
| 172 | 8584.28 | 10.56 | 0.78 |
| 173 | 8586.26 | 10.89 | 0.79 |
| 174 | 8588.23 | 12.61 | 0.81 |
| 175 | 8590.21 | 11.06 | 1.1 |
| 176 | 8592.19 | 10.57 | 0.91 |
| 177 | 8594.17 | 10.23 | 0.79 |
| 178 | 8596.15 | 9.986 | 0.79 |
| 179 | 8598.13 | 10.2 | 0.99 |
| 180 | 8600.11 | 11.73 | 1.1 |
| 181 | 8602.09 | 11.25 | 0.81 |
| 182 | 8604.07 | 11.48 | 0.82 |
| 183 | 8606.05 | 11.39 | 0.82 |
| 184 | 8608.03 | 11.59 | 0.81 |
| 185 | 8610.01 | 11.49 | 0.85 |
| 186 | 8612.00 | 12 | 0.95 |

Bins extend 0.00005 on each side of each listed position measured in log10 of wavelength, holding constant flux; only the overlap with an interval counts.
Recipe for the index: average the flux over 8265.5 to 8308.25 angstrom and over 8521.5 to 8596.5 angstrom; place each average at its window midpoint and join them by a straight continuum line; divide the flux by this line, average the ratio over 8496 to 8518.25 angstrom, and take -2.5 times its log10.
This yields 0.113 mag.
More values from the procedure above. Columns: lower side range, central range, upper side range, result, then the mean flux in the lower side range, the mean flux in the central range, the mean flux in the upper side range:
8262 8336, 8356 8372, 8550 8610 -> 0.218 mag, 15.3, 11.8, 11.2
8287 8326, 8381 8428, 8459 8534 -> 0.126 mag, 13.6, 11.4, 12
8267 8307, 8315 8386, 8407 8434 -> 0.296 mag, 18.4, 11.3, 11.1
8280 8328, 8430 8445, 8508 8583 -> 0.089 mag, 13.5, 11.2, 11.1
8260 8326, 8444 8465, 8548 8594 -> 0.167 mag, 15.8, 11.3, 11.3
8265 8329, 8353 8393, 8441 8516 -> 0.236 mag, 15.9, 11.5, 12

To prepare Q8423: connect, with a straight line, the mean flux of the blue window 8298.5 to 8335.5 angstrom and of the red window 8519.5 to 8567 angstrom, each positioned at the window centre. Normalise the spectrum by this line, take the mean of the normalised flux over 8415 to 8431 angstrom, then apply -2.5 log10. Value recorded 0.15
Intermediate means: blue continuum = 13.8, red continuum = 11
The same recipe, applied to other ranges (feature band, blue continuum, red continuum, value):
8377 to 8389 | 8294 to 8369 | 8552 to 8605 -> 0.121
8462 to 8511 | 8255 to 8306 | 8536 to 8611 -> 0.033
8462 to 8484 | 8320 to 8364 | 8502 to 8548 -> -0.158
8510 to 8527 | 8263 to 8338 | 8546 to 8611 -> 0.094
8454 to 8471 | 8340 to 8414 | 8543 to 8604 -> -0.107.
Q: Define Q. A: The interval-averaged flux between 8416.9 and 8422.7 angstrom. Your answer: 10.8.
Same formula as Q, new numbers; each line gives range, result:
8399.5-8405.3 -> 12.9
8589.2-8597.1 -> 10.5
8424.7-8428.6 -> 10.7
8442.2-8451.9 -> 11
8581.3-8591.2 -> 11.3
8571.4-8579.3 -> 11.5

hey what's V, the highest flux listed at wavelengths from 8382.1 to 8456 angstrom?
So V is 16.21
